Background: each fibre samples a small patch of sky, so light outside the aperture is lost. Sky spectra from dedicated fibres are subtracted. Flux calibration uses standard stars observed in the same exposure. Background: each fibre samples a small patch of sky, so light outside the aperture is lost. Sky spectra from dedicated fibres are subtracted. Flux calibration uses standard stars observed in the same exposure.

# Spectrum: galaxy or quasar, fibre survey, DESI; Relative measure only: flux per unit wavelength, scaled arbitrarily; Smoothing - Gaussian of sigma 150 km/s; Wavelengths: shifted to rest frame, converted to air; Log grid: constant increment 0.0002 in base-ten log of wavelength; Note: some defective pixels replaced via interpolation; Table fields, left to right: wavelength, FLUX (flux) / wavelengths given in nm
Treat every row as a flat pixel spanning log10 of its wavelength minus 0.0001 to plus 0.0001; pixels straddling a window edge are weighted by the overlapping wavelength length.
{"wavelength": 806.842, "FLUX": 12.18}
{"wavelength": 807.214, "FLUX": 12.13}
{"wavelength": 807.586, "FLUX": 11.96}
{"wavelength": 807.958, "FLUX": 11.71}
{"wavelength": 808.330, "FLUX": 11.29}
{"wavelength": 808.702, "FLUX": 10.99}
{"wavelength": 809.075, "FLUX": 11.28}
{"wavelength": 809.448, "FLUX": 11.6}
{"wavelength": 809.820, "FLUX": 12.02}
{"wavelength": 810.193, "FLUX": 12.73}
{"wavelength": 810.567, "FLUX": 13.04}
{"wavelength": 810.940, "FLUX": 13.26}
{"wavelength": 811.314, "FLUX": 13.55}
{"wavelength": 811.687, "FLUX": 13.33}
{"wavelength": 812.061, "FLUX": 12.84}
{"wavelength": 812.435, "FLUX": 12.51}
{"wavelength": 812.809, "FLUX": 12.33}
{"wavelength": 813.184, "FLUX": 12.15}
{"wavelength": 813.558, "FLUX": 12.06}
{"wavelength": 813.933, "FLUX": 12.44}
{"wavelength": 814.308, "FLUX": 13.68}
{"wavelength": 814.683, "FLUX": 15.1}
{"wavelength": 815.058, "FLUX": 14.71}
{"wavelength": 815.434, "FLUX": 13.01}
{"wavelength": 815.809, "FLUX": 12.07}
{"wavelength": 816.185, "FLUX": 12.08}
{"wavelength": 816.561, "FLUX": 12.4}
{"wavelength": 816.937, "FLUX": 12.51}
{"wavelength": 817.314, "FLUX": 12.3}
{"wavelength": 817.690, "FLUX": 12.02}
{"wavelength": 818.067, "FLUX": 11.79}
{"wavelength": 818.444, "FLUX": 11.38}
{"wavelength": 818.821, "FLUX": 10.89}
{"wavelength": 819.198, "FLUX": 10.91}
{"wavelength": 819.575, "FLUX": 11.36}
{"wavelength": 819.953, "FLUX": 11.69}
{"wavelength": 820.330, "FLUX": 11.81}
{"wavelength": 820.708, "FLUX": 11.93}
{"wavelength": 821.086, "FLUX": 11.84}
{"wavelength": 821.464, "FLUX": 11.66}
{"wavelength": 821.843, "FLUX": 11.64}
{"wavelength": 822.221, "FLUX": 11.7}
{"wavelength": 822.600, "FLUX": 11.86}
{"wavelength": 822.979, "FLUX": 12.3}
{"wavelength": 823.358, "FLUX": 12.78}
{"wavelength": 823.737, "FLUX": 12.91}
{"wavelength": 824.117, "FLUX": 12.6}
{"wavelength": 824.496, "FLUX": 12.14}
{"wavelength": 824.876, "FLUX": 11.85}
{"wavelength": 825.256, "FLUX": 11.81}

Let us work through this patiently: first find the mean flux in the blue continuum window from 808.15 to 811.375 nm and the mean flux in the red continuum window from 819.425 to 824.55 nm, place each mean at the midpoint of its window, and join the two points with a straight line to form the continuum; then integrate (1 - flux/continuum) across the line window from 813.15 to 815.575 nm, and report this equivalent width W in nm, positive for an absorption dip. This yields -0.259 nm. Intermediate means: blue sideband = 12.1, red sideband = 12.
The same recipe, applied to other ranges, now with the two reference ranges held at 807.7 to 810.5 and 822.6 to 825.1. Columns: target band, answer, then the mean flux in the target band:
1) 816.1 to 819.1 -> 0.05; 11.9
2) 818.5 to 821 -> 0.15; 11.4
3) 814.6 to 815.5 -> -0.18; 14.3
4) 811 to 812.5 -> -0.16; 13.1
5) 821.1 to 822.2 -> 0.05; 11.7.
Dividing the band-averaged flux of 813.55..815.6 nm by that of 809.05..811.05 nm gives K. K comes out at 1.10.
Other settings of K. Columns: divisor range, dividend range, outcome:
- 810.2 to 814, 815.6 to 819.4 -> 0.93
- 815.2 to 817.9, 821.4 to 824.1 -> 0.98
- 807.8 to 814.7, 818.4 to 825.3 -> 0.95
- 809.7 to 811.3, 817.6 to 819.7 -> 0.88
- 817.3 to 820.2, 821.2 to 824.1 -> 1.06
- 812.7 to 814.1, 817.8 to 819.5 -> 0.92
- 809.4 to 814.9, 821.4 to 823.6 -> 0.93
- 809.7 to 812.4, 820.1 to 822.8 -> 0.91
